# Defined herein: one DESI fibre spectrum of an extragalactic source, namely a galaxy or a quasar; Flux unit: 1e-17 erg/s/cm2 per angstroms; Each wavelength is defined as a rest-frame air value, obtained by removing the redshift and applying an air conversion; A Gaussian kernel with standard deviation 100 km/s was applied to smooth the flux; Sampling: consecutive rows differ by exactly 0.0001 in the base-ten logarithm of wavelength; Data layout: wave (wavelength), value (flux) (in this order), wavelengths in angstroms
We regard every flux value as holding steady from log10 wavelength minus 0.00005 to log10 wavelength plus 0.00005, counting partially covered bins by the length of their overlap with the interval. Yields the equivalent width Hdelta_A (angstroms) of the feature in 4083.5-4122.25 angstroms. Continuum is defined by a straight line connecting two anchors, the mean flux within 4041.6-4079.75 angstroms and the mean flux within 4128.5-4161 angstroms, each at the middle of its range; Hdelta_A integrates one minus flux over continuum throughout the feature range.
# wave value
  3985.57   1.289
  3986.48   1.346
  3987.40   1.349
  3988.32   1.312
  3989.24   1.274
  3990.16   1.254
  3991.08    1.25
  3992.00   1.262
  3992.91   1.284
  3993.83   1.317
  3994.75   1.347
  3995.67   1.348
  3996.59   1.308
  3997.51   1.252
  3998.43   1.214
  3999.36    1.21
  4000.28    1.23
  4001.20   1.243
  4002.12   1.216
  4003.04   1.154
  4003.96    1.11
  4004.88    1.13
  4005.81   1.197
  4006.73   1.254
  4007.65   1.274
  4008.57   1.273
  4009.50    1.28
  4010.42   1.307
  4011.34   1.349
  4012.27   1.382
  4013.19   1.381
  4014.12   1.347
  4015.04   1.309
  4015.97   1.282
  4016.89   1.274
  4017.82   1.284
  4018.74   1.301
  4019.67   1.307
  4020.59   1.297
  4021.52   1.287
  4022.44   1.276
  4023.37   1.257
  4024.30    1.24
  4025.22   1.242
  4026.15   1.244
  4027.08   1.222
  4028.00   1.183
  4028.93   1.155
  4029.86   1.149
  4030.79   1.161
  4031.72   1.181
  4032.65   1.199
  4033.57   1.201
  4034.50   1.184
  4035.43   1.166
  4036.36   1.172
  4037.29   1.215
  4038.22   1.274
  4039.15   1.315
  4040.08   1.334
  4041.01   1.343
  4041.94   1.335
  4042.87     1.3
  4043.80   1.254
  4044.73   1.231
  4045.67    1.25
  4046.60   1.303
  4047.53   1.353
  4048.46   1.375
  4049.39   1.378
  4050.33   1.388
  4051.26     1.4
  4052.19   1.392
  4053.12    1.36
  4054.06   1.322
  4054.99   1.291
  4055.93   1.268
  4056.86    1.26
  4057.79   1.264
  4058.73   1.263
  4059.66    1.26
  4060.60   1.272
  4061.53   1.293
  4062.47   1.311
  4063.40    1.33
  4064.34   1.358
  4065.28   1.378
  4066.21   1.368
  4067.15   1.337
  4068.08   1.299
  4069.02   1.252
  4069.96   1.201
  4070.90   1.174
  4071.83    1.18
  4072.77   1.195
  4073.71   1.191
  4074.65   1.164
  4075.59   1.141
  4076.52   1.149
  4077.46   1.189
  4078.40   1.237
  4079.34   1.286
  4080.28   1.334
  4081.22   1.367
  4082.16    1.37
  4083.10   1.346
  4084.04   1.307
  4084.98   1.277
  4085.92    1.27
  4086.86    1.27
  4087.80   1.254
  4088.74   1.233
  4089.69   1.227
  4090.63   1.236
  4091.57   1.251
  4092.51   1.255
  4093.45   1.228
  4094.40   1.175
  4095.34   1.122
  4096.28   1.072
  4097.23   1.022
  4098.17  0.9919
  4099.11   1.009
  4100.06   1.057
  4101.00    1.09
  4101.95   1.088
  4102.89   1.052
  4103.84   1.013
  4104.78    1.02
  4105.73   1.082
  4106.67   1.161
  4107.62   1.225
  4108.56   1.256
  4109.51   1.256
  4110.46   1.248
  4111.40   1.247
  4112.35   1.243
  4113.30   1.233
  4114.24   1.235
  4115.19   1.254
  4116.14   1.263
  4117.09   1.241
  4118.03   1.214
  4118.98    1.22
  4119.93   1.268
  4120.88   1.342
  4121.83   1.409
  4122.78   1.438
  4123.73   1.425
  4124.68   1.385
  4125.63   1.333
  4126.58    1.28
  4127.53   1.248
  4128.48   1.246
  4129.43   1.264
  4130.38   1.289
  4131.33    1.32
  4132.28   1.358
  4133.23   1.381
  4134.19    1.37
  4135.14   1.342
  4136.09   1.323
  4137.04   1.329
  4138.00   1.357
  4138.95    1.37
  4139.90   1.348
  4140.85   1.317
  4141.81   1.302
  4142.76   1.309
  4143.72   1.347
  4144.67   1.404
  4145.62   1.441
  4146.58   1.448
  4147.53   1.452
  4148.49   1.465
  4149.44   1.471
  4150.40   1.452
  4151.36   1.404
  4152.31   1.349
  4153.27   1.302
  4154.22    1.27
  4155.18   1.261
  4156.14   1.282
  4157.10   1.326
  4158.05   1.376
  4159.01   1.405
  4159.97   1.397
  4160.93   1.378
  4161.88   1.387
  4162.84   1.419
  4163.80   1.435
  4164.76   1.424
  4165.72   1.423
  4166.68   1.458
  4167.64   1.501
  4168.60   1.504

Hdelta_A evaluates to 3.71 angstroms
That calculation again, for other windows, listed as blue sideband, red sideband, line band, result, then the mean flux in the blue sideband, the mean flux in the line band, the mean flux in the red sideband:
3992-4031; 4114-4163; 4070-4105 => 3.3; 1.26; 1.19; 1.34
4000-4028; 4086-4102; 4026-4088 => -3.3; 1.26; 1.27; 1.16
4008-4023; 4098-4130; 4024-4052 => 0.6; 1.31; 1.26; 1.22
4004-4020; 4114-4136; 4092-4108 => 2.5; 1.28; 1.1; 1.31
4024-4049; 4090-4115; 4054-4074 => -1.2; 1.24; 1.28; 1.15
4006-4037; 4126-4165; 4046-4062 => -0.5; 1.25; 1.32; 1.36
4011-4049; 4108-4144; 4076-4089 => 0.1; 1.27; 1.28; 1.31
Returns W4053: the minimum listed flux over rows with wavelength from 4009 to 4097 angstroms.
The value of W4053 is 1.072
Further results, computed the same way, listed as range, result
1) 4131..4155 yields 1.27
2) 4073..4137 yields 0.9919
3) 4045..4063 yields 1.25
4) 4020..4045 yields 1.149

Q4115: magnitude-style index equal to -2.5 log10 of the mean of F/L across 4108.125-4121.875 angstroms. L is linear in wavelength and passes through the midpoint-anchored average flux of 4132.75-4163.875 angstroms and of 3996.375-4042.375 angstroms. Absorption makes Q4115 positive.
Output 0.07 mag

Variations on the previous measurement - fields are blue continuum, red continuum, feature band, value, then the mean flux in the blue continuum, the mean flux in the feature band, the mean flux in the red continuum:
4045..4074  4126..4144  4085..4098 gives 0.09 mag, 1.3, 1.2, 1.32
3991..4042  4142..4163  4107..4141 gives 0.04 mag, 1.26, 1.3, 1.38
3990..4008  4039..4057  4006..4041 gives 0.02 mag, 1.24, 1.26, 1.32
